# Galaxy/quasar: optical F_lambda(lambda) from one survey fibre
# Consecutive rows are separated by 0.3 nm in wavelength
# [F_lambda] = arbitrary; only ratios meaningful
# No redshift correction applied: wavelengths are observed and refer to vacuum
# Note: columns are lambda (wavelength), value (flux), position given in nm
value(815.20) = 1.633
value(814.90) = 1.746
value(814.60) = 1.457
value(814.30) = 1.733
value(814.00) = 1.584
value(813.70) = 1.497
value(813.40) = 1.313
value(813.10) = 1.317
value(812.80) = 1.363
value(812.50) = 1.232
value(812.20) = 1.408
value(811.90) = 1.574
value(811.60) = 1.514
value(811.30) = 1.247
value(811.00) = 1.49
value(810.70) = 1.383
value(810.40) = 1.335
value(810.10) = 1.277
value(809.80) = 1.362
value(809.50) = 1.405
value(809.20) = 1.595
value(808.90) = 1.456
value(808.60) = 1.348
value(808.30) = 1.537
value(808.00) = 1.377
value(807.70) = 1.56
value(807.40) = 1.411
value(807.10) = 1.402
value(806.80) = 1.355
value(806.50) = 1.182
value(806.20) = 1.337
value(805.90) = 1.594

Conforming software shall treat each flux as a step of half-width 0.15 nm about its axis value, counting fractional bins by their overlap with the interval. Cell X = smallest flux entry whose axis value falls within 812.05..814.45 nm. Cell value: 1.232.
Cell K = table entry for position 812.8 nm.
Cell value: 1.363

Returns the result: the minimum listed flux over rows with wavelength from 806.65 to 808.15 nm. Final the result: 1.355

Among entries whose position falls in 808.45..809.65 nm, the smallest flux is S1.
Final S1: 1.348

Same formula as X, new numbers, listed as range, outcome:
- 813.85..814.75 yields 1.457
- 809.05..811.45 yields 1.247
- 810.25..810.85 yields 1.335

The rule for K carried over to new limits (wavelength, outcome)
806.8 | 1.355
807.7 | 1.56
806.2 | 1.337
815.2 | 1.633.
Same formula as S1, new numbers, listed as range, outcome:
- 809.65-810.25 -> 1.277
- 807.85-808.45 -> 1.377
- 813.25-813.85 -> 1.313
